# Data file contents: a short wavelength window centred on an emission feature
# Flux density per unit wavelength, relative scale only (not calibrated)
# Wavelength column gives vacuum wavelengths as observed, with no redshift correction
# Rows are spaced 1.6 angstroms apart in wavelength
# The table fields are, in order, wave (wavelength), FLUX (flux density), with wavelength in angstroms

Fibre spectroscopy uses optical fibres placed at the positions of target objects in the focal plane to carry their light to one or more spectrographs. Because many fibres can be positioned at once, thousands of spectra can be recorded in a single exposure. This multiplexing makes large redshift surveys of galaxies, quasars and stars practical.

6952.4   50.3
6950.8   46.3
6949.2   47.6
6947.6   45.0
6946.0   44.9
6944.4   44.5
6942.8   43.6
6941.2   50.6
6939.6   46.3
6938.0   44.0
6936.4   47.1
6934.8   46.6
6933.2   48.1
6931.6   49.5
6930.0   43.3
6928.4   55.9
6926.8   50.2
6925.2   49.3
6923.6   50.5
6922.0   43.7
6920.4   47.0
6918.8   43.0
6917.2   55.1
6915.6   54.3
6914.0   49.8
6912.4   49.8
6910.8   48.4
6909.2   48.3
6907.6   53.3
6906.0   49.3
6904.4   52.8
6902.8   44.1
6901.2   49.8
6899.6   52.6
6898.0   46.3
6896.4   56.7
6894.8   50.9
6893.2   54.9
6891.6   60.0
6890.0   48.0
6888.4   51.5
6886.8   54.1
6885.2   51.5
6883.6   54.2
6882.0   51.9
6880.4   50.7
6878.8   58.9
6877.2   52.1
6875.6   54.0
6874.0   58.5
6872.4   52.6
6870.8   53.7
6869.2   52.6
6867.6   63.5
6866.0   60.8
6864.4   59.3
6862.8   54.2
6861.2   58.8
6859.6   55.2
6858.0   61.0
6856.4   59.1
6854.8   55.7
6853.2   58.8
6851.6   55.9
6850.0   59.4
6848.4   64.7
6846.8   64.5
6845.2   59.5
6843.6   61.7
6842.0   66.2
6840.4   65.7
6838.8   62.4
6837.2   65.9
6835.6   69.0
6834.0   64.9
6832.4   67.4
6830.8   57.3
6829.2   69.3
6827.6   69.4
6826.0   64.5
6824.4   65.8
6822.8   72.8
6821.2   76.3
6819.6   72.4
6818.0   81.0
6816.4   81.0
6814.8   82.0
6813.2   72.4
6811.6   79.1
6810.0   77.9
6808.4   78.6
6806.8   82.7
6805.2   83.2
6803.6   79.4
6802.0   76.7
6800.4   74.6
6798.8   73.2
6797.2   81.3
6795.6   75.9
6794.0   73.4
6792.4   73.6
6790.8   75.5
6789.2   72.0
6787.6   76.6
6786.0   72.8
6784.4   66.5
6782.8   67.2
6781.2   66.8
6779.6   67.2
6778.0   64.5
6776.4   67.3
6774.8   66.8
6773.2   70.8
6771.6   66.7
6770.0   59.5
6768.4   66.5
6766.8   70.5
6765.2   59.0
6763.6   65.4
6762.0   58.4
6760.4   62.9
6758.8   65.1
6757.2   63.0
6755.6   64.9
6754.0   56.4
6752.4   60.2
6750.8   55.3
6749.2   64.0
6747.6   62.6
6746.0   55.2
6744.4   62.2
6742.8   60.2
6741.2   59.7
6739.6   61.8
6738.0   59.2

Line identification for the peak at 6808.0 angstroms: C IV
